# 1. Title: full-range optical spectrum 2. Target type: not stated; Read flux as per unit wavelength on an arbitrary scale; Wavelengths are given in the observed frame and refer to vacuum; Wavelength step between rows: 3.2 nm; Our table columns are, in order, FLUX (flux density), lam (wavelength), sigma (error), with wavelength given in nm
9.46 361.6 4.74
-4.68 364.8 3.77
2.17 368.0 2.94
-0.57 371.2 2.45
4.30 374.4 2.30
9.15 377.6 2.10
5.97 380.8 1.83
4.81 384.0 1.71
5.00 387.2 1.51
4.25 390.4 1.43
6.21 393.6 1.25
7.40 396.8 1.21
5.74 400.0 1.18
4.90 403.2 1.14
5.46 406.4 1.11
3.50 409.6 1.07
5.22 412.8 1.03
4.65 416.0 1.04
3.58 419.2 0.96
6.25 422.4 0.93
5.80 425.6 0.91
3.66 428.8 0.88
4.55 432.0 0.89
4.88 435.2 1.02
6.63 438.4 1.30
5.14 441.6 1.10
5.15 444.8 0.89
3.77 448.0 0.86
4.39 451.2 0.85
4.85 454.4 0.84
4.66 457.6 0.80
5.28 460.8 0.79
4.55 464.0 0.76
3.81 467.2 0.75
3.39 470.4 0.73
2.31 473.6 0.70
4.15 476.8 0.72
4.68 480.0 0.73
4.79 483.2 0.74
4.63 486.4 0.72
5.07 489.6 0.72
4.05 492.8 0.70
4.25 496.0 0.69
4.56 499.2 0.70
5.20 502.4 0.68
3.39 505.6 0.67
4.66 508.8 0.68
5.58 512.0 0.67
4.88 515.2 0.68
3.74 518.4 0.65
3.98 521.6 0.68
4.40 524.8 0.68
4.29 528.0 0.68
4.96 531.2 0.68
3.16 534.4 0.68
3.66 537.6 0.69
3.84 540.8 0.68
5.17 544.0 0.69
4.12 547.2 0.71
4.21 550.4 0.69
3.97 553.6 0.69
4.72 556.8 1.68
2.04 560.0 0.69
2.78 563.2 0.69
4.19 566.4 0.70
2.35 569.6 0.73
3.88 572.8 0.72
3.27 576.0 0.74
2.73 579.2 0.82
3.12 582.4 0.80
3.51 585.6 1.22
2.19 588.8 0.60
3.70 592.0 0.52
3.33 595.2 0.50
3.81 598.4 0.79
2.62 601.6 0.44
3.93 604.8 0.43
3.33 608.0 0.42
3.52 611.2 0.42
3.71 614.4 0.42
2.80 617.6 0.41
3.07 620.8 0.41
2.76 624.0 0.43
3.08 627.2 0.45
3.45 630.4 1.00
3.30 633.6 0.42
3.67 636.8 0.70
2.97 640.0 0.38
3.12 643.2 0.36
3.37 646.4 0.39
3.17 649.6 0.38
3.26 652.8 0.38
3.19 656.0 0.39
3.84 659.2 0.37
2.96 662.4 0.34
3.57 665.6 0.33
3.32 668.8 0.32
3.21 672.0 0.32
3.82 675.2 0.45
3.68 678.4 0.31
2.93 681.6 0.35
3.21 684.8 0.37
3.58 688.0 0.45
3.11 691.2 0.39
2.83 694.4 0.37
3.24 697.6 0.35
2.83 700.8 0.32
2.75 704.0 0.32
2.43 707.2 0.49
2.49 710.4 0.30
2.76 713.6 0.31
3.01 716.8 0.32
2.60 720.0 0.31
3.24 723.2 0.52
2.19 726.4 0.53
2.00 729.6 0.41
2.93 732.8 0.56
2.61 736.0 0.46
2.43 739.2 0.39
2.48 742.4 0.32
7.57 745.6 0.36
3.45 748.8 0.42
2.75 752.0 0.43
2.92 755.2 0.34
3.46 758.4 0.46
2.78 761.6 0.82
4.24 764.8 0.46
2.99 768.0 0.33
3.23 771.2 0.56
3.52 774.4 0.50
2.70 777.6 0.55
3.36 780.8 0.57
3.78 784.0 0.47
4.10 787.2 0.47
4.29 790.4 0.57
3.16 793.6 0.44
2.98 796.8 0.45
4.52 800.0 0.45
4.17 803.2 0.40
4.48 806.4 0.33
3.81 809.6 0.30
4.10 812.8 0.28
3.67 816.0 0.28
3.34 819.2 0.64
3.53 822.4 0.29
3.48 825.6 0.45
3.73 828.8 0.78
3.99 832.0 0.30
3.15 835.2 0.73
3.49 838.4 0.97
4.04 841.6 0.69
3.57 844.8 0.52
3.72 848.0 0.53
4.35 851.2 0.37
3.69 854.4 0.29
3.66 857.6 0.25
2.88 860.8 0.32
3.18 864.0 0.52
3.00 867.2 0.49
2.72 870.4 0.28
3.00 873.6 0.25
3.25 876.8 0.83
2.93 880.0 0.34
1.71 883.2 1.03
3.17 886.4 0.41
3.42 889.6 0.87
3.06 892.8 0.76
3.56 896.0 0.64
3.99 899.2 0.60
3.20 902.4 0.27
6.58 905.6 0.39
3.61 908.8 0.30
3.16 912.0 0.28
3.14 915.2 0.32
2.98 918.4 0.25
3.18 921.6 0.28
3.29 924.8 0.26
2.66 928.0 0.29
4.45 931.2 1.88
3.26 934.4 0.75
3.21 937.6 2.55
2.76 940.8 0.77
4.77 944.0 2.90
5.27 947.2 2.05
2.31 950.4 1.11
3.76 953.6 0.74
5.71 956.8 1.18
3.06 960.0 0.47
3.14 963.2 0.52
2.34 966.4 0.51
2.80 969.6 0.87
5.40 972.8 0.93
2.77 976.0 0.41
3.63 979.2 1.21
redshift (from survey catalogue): 1.00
